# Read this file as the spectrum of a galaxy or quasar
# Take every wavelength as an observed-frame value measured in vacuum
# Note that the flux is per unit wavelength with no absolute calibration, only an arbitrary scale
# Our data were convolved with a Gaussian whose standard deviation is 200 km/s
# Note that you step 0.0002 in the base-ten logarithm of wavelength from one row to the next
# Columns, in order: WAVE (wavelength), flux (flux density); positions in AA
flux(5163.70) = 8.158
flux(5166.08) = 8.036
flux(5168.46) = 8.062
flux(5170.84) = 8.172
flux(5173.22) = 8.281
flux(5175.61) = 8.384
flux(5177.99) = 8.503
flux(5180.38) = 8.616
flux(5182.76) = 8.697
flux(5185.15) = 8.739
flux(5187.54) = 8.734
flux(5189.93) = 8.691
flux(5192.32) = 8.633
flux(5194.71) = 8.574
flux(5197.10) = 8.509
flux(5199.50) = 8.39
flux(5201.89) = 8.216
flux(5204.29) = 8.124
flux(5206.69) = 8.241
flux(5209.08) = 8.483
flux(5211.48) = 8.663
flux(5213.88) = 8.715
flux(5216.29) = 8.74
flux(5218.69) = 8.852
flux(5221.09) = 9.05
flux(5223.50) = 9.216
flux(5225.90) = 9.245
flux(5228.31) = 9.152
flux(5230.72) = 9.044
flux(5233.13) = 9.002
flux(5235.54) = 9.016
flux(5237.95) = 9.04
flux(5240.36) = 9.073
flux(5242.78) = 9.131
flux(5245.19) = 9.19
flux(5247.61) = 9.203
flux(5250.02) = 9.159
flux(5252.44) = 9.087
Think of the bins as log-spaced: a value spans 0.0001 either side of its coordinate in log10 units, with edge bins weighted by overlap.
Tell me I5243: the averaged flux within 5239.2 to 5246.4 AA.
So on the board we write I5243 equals 9.13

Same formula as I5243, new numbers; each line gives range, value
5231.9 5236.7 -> 9.01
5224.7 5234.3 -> 9.11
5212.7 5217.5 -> 8.72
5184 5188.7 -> 8.73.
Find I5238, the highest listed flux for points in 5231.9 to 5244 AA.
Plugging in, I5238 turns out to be 9.131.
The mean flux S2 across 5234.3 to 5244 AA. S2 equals 9.07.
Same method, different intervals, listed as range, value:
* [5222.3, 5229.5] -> 9.21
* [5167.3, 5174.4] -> 8.17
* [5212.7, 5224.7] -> 8.91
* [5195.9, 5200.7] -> 8.45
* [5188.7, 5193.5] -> 8.66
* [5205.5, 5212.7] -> 8.47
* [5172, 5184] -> 8.49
